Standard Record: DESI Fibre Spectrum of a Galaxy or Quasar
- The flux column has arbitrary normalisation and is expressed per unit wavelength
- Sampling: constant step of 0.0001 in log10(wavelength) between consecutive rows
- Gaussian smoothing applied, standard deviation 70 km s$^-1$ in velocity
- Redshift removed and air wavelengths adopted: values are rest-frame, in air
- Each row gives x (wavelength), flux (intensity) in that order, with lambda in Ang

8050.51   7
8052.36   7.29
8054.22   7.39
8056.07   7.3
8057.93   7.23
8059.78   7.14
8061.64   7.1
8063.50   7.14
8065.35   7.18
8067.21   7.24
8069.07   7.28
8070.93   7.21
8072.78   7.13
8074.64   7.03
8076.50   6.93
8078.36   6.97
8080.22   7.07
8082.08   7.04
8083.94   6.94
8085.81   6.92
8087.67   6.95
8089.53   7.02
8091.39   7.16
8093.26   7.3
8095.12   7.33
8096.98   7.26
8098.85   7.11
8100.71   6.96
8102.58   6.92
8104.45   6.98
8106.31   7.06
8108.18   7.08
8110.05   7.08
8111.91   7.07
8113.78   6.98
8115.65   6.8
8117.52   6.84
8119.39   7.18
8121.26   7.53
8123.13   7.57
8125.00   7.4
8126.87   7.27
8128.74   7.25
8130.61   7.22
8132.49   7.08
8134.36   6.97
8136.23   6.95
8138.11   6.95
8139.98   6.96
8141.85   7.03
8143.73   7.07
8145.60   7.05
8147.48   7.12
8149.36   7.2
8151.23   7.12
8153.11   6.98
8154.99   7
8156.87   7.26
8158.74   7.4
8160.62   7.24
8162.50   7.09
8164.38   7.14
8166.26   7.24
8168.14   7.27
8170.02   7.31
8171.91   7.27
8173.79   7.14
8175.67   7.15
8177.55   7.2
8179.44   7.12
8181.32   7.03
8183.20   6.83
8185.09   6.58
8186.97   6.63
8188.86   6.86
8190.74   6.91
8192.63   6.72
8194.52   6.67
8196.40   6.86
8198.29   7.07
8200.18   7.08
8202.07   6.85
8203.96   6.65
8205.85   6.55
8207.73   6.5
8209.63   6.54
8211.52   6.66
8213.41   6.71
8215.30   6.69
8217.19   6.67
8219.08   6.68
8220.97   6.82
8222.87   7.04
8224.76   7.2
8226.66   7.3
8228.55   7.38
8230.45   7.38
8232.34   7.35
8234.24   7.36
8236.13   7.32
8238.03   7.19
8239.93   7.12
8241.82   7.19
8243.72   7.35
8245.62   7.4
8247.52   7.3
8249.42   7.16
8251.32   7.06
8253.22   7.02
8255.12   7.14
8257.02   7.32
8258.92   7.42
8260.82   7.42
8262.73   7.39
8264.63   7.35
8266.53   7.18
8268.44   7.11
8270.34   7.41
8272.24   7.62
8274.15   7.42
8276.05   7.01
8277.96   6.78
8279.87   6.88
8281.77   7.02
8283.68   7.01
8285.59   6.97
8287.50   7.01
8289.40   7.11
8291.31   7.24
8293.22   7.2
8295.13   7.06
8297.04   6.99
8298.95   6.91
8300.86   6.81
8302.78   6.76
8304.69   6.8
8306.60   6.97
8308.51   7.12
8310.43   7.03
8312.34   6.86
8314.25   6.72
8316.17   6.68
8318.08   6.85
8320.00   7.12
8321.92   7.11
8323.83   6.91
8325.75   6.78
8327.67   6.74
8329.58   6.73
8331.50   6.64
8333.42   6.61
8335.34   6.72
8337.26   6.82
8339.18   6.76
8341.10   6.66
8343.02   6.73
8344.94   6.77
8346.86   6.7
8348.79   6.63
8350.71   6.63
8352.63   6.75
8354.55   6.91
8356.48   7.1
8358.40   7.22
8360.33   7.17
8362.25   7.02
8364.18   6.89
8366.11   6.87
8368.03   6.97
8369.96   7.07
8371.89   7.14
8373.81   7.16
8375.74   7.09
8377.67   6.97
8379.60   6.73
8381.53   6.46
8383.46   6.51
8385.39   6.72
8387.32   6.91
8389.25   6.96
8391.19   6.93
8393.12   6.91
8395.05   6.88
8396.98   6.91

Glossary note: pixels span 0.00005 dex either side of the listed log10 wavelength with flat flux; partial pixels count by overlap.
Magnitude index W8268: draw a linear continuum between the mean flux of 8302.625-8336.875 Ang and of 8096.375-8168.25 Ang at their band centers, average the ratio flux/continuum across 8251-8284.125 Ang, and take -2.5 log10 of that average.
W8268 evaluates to -0.04 mag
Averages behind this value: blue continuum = 7.12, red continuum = 6.84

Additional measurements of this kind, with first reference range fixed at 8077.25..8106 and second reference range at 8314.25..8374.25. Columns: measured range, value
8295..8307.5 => 0.00 mag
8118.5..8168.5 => -0.02 mag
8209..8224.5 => 0.03 mag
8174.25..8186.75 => 0.00 mag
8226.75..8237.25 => -0.06 mag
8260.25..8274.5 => -0.07 mag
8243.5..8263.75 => -0.05 mag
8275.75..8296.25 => -0.02 mag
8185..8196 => 0.04 mag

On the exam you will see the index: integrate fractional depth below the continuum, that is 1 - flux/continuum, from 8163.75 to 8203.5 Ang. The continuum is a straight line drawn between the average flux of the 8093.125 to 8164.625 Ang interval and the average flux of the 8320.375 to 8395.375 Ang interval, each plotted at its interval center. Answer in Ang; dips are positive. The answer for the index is 0.4 Ang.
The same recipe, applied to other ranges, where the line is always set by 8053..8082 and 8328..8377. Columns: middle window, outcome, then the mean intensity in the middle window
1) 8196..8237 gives 0.4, 6.94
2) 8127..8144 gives 0.1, 7.06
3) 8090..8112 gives 0.0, 7.11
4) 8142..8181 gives -0.6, 7.16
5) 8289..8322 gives -0.2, 6.96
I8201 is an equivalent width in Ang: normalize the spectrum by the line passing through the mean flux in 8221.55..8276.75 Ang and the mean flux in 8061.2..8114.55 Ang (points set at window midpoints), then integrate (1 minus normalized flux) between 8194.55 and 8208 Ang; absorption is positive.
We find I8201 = 0.8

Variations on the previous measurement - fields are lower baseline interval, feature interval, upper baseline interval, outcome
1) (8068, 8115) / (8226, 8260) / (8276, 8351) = -1.6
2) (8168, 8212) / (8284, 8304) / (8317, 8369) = -0.4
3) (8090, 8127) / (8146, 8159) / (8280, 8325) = -0.1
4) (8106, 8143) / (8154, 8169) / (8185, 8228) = -0.5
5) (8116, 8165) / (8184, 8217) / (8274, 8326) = 1.6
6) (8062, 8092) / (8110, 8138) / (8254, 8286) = -0.1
